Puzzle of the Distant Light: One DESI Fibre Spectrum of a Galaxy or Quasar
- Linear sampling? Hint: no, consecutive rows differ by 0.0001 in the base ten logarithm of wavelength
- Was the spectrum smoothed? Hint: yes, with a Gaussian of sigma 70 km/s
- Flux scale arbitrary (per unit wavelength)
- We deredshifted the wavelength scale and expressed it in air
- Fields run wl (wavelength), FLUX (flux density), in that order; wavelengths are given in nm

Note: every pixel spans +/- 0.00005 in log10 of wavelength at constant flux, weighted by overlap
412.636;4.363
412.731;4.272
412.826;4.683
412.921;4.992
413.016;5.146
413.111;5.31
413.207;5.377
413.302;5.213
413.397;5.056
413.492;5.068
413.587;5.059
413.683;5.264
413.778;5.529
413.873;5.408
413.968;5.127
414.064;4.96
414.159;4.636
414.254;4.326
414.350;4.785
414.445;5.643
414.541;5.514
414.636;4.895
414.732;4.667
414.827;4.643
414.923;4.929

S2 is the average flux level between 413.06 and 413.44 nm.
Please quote 5.23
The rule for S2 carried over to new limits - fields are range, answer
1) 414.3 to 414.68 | 5.2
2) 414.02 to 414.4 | 4.69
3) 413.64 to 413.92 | 5.41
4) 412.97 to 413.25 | 5.26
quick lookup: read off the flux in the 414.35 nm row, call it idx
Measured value 4.785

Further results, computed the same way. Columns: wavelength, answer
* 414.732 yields 4.667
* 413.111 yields 5.31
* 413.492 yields 5.068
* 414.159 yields 4.636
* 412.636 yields 4.363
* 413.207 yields 5.377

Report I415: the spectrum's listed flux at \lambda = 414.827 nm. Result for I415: 4.643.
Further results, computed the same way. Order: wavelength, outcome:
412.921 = 4.992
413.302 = 5.213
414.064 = 4.96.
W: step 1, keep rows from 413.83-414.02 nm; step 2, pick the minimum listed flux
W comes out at 5.127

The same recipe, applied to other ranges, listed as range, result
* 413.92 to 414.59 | 4.326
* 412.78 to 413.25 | 4.683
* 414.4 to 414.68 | 4.895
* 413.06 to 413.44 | 5.056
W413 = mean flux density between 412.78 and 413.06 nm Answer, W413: 4.94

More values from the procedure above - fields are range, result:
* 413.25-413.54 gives 5.13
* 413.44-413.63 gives 5.07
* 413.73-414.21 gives 5.14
